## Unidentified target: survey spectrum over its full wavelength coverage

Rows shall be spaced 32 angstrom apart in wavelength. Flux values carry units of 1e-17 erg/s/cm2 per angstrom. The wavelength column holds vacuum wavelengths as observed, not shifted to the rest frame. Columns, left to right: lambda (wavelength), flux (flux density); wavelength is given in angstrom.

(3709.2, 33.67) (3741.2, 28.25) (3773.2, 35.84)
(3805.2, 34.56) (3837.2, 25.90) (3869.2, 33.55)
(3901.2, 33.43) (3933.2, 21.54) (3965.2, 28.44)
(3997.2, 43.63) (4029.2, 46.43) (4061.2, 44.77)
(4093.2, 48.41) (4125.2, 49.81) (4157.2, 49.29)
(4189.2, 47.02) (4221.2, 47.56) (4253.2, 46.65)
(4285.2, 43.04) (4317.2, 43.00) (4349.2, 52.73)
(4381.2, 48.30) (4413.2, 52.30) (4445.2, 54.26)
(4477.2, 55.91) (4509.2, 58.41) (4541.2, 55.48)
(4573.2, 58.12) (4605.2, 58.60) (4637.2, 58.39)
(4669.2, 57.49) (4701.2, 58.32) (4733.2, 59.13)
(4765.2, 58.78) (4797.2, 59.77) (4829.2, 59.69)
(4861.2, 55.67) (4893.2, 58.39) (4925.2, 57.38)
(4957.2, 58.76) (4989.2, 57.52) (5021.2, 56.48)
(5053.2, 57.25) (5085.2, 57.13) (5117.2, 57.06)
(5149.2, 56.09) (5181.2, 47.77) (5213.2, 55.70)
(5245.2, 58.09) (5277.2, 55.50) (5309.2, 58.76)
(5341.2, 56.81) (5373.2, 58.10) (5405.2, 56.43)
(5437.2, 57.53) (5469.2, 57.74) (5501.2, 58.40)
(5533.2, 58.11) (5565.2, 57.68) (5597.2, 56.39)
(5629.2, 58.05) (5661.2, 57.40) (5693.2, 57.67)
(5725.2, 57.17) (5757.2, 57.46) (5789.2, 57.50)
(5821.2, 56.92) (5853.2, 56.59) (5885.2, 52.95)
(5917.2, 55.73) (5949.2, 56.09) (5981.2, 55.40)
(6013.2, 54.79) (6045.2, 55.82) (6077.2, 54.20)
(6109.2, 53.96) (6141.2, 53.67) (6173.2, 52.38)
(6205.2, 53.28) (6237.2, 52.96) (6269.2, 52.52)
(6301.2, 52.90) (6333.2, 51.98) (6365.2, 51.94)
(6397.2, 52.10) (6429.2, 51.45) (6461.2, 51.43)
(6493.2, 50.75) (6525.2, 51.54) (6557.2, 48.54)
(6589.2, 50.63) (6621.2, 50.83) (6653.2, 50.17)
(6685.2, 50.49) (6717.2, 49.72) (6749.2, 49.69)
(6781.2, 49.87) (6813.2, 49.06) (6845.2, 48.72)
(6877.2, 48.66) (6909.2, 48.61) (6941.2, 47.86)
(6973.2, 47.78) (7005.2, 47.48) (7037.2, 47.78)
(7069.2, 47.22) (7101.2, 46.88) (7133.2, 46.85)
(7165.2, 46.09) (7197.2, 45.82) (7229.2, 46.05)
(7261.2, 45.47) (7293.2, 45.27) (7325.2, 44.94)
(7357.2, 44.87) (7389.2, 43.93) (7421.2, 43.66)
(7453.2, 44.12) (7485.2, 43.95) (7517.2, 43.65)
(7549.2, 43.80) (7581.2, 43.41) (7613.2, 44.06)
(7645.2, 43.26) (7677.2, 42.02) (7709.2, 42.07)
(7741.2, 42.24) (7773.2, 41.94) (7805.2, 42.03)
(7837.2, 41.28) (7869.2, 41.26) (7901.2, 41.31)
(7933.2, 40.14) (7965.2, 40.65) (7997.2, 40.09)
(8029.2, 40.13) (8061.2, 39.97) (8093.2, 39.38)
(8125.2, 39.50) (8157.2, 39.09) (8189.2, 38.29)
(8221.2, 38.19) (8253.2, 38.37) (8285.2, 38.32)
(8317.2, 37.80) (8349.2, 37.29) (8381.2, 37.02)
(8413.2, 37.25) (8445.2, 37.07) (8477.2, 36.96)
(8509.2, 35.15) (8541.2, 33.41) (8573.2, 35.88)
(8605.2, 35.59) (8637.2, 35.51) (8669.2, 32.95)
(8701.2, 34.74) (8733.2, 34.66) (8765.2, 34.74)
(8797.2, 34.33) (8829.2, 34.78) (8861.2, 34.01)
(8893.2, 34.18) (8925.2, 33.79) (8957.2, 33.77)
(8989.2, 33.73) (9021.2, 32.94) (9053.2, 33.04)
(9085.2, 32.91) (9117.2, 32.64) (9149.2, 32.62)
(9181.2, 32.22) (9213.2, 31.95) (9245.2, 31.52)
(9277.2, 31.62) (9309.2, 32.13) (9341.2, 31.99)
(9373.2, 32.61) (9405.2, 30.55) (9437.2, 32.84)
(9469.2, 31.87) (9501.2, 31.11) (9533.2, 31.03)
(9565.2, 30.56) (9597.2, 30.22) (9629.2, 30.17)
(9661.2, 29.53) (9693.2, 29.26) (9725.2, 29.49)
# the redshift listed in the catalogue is 0.00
